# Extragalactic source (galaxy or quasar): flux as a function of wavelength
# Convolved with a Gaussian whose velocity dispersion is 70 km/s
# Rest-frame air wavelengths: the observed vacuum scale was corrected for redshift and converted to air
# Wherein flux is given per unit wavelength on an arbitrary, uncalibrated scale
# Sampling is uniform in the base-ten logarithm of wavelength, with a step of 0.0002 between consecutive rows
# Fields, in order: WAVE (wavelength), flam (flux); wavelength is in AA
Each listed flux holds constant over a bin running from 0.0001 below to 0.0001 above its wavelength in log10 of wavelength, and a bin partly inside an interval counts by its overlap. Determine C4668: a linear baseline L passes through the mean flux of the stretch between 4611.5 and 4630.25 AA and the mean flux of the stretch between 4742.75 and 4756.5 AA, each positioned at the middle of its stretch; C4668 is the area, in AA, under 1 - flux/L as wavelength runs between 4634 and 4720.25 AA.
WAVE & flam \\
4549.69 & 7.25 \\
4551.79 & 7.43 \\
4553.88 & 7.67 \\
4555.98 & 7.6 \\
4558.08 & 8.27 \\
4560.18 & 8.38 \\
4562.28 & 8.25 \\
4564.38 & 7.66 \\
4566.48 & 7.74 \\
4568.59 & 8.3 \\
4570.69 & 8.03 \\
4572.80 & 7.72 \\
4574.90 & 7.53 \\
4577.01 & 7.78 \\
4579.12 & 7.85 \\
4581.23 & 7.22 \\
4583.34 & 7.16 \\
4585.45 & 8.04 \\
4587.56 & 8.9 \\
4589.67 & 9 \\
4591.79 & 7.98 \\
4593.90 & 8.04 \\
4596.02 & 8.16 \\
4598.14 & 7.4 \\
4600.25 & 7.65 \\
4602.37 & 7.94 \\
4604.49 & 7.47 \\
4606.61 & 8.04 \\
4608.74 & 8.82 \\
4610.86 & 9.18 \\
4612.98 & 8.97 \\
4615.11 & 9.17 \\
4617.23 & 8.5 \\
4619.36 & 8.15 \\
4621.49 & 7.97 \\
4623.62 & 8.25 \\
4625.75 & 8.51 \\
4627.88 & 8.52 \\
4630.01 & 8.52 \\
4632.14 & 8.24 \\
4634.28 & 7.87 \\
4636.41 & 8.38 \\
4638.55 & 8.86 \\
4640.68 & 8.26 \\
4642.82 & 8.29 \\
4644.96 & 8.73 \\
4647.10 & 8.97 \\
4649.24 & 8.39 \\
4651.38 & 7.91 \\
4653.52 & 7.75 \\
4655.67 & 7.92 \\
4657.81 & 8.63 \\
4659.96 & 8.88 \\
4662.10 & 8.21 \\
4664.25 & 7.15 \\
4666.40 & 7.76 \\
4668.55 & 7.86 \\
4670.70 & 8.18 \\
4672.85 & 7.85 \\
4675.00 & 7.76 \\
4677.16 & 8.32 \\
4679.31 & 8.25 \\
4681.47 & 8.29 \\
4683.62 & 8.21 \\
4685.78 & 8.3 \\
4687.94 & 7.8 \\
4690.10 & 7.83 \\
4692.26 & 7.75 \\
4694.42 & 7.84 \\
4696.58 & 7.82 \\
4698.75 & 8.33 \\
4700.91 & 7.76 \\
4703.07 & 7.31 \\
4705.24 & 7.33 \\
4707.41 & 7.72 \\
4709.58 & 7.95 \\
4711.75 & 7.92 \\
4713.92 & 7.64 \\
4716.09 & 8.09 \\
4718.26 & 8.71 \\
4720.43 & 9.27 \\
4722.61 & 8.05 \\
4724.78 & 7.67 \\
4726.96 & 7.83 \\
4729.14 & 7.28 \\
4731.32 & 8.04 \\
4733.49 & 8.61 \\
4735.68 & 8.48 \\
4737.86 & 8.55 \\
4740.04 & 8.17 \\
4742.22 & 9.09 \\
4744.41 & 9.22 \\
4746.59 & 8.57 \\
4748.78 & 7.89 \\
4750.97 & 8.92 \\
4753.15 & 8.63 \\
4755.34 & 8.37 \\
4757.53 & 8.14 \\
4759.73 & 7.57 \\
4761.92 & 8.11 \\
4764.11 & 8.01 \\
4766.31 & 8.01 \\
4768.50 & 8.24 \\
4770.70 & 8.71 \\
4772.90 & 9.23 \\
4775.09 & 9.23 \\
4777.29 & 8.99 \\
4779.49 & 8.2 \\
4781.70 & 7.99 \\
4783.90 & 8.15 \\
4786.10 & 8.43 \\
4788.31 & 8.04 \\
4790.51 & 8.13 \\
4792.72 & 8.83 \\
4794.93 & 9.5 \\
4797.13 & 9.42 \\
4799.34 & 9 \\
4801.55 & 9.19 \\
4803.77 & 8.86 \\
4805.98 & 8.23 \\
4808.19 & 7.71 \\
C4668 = 4.8 AA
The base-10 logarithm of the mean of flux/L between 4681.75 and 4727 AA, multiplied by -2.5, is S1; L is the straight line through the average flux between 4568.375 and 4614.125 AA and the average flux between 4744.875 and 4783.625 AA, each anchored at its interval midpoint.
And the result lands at 0.04 mag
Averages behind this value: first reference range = 8.05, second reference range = 8.41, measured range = 7.97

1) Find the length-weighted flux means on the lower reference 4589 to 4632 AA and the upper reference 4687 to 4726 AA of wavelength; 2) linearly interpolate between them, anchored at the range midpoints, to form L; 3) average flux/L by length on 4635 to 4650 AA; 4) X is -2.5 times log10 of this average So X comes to -0.05 mag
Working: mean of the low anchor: 8.3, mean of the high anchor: 7.93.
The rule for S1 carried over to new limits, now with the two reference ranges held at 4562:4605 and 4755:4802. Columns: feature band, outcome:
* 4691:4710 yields 0.070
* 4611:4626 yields -0.070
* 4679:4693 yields 0.022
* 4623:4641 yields -0.045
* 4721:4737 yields 0.042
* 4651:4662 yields -0.015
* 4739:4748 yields -0.042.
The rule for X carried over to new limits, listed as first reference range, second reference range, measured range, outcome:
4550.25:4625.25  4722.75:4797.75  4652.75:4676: 0.03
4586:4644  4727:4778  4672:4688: 0.03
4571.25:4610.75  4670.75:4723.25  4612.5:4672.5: -0.04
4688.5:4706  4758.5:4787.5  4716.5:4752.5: -0.04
